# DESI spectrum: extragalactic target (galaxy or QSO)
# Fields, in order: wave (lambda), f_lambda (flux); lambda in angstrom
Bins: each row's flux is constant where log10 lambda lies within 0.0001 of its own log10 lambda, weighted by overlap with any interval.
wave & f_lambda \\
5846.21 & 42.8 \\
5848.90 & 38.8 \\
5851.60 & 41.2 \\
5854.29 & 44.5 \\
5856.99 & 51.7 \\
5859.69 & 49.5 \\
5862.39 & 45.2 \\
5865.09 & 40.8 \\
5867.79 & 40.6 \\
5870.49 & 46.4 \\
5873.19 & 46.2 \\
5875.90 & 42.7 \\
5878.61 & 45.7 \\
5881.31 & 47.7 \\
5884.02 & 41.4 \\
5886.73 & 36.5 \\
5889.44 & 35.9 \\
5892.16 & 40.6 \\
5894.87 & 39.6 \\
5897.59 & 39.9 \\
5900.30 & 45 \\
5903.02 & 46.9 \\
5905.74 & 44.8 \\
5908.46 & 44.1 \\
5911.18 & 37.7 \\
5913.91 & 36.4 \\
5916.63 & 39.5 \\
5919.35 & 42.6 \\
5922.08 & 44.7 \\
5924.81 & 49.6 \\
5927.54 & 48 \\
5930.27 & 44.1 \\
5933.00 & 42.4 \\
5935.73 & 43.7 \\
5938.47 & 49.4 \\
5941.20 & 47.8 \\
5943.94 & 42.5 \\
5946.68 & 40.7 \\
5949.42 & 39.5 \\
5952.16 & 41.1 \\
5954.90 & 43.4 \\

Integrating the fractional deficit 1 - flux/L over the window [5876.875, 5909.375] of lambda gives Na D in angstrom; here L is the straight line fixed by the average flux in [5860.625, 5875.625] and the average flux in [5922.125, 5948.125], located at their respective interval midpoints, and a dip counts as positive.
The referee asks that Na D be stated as 1.5 angstrom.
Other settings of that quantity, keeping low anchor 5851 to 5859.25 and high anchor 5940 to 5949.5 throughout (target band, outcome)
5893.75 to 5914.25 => 1.2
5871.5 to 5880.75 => 0.1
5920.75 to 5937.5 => -0.7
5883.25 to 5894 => 1.6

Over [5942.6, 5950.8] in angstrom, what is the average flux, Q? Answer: 40.9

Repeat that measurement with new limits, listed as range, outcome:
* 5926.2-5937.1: 44.5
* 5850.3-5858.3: 45.8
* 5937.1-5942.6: 48.6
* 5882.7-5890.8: 37.9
